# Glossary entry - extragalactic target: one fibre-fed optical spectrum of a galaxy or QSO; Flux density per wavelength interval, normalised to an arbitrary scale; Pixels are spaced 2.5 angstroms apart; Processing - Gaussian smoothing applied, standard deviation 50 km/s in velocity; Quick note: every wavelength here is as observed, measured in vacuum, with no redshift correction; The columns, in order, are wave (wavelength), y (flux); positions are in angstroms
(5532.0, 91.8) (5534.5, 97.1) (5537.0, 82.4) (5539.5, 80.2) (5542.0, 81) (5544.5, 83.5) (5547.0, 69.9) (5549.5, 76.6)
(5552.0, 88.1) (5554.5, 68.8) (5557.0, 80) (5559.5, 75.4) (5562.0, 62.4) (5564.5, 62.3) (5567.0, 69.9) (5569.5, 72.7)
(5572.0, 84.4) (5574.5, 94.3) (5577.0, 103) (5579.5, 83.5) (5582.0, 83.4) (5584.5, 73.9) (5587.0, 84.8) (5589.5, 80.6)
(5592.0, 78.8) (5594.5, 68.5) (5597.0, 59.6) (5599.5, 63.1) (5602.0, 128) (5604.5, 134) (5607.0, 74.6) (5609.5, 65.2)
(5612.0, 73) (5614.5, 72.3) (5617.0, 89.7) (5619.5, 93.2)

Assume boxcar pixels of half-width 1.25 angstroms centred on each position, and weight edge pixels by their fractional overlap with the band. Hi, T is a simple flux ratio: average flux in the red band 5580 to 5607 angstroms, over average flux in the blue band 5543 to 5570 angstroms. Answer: 1.15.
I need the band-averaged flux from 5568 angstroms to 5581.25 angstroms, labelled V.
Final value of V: 87.1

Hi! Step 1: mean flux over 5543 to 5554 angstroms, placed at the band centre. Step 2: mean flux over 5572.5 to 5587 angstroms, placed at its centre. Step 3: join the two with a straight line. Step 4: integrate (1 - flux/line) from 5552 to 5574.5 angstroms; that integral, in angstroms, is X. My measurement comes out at 2.4 angstroms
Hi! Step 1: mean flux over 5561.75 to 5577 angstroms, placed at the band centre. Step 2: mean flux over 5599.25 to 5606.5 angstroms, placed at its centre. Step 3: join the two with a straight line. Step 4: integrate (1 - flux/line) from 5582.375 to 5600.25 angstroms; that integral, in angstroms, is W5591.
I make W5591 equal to 4.6 angstroms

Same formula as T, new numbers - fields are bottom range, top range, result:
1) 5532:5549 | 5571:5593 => 1.03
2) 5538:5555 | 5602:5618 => 1.12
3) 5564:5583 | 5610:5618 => 0.93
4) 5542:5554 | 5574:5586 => 1.10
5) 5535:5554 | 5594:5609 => 1.09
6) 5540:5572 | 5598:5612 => 1.21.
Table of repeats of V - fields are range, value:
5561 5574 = 71.9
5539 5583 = 78.8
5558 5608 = 81.9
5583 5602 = 76.5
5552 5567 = 71.3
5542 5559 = 77.9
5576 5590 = 84.8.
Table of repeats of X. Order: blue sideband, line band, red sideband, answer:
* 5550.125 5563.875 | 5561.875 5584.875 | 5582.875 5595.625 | -1.18 angstroms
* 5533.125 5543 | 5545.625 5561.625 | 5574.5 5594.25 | 1.72 angstroms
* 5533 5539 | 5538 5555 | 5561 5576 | 1.10 angstroms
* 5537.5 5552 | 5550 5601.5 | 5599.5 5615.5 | 4.01 angstroms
